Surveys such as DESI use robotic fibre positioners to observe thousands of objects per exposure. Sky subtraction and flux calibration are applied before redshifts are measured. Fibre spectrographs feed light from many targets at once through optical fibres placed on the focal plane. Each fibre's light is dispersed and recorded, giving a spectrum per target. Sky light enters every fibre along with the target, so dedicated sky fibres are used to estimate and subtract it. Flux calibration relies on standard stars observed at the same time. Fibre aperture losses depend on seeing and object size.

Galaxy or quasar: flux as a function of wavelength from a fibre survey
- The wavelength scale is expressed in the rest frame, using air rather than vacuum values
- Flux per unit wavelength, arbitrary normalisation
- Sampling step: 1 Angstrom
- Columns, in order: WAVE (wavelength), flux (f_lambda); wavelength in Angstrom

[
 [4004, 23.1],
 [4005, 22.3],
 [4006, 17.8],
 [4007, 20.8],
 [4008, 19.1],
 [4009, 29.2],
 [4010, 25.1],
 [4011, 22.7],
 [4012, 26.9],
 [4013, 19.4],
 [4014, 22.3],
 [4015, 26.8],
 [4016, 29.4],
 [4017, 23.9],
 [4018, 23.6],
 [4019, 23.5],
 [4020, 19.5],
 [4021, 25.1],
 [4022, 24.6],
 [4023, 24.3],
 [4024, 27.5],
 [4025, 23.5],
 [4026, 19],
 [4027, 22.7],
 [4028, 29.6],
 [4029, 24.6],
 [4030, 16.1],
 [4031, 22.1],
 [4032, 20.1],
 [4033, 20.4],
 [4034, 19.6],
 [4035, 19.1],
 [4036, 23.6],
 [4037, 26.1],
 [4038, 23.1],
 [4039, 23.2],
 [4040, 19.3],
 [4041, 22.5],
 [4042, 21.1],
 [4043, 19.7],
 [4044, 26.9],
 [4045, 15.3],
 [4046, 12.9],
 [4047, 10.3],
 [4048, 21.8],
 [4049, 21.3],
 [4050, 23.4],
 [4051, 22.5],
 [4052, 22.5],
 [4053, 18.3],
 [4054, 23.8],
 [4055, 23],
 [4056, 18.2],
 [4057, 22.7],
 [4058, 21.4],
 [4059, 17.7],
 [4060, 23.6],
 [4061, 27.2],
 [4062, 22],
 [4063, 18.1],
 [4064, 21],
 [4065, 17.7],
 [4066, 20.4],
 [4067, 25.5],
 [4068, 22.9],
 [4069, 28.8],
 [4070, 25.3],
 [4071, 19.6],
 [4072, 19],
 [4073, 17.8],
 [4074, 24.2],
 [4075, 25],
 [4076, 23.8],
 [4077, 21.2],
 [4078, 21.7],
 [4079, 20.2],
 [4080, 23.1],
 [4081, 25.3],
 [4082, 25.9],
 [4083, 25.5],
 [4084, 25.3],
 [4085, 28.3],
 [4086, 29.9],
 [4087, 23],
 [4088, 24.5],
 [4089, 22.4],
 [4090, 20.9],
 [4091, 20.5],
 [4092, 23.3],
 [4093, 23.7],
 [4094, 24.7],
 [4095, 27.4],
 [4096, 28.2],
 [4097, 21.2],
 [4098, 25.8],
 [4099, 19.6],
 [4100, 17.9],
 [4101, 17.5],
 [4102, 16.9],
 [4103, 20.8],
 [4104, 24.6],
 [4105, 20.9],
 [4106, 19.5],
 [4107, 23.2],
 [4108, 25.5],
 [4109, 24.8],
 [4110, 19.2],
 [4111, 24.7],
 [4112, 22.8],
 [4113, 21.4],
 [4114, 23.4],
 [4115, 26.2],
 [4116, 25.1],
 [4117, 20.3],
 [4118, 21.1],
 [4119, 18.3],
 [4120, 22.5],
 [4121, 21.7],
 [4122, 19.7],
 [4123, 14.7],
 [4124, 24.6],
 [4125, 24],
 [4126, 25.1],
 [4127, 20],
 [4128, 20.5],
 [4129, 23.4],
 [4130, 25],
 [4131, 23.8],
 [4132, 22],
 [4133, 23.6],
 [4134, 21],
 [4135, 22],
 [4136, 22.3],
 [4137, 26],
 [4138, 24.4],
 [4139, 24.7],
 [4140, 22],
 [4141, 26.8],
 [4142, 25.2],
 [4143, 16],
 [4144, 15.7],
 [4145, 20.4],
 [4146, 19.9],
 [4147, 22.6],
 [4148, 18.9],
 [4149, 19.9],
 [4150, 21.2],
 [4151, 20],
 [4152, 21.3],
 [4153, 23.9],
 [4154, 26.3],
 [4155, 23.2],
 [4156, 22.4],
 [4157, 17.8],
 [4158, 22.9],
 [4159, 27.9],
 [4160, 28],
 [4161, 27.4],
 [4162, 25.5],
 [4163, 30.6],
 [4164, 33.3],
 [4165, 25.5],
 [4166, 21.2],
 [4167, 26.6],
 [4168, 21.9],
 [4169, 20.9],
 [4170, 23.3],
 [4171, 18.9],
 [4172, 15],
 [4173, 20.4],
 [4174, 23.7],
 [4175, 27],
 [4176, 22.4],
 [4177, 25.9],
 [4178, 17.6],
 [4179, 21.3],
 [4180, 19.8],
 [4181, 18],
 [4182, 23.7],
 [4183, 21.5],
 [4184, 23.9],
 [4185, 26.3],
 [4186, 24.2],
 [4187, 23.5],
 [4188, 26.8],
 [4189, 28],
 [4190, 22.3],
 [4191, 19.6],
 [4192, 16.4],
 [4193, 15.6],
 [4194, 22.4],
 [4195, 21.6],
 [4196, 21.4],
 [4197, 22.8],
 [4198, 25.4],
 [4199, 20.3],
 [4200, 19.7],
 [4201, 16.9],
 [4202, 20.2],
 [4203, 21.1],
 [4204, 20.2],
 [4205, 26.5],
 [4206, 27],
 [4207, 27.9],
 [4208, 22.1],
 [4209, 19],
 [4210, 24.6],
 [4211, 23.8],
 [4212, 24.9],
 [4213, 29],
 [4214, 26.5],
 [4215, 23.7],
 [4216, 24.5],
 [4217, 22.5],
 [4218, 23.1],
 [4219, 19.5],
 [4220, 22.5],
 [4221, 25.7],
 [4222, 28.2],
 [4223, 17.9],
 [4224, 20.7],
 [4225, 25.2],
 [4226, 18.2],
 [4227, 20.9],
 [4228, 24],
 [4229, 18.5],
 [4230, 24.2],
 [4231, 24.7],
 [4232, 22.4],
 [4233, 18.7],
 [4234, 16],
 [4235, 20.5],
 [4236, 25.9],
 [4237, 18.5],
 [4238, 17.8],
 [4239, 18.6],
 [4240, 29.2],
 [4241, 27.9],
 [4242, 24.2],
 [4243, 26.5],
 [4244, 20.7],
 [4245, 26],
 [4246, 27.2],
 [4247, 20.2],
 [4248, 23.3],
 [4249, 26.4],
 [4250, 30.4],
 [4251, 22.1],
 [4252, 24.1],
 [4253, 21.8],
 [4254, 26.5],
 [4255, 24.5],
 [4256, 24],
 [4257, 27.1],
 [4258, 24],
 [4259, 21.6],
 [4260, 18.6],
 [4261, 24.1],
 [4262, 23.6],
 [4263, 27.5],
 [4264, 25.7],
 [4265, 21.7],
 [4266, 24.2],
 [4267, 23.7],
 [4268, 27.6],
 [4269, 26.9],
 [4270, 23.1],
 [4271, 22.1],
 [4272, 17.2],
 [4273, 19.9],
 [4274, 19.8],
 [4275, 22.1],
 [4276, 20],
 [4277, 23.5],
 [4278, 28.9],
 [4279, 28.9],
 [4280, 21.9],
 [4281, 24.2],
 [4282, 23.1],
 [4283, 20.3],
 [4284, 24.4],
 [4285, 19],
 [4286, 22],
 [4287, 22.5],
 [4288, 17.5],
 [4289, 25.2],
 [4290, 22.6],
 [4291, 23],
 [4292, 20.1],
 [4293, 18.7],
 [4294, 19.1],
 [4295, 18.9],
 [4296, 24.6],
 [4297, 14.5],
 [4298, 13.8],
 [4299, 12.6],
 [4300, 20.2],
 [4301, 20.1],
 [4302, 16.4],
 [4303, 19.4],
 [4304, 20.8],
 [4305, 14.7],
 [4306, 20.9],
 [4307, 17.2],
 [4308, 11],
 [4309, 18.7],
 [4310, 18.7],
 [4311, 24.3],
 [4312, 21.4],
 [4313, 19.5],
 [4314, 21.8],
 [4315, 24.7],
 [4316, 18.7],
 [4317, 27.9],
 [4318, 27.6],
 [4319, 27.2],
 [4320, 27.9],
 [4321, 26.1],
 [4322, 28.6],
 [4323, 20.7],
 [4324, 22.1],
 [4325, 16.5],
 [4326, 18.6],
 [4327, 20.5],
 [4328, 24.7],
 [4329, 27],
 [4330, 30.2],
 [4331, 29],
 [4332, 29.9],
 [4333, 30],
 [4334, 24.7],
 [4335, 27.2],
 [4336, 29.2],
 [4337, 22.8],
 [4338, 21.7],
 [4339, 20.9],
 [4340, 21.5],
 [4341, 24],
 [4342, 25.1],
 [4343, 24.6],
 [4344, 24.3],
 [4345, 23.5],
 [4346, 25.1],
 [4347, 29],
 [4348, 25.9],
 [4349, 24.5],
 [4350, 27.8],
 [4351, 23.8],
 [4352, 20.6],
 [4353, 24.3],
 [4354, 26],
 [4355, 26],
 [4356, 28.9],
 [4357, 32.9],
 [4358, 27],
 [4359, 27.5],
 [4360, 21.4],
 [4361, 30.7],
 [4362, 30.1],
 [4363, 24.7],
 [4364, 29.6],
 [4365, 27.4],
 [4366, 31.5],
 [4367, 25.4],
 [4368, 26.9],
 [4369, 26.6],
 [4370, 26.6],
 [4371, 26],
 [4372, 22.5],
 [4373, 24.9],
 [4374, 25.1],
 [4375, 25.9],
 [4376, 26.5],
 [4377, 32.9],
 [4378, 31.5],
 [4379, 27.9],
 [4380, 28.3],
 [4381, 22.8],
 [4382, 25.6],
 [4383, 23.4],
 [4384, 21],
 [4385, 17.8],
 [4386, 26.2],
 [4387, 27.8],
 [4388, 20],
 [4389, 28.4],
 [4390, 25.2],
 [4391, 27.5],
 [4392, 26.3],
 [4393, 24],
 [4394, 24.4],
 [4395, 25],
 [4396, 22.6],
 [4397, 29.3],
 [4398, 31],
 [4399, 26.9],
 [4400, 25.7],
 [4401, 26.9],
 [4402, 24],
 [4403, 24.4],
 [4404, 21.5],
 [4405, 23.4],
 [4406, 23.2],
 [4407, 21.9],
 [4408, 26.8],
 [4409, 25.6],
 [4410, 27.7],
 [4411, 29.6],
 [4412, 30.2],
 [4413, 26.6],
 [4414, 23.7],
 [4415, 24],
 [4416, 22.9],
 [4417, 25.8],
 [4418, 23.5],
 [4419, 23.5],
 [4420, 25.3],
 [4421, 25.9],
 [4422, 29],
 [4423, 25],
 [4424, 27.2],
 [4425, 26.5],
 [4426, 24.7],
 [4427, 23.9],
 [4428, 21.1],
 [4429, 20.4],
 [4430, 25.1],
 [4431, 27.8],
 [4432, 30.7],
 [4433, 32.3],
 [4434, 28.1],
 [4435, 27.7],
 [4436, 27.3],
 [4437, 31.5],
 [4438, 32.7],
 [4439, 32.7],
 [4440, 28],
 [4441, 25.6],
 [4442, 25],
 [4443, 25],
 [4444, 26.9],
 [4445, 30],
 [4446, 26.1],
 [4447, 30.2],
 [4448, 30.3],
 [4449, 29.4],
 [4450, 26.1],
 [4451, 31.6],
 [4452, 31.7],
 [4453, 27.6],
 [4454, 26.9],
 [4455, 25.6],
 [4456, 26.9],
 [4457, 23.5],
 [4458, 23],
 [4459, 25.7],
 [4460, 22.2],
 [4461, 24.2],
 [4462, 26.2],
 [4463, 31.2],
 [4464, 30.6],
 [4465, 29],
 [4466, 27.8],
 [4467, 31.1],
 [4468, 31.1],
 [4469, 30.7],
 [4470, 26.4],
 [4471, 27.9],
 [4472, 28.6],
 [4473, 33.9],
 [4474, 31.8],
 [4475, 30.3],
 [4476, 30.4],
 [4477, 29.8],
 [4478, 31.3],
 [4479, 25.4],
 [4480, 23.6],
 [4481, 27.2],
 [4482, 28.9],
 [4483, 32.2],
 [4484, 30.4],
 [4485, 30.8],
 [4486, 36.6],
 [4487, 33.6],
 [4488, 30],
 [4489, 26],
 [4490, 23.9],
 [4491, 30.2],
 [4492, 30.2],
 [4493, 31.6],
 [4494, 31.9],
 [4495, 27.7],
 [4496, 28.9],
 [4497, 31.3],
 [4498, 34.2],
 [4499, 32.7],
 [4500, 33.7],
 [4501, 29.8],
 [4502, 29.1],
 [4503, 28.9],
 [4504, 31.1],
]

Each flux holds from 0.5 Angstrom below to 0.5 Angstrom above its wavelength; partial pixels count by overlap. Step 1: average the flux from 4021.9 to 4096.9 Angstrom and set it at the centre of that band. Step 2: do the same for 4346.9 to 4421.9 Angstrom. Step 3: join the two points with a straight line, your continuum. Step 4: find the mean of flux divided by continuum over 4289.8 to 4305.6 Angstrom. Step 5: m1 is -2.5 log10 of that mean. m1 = 0.32 mag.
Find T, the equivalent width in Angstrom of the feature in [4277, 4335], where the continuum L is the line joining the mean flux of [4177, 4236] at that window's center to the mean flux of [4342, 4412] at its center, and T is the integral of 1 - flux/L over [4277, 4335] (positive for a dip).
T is 5.8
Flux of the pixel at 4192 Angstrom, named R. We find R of 16.4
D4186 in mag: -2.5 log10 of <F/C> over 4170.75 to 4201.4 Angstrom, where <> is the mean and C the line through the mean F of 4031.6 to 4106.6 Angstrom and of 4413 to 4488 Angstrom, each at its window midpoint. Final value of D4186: 0.099 mag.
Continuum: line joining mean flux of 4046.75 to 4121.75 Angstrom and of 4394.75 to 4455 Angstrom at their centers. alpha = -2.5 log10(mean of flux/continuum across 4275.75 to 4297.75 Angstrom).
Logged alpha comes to 0.14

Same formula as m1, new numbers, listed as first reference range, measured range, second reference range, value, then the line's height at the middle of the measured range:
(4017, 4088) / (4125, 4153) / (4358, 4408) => 0.05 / 23.2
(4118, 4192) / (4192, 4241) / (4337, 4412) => 0.06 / 23.5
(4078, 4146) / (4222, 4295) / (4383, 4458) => 0.07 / 24.4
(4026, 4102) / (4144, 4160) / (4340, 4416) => 0.06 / 23.2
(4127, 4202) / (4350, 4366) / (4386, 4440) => -0.07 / 25.3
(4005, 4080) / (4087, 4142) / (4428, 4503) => 0.03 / 23.2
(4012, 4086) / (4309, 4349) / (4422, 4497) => 0.09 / 26.4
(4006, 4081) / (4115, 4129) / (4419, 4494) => 0.08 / 23.3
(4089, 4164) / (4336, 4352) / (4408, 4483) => 0.07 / 25.9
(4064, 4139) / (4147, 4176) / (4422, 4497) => 0.01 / 23.7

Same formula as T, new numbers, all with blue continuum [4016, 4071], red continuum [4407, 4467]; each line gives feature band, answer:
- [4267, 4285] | 1.3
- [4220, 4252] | 1.9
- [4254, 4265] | 0.3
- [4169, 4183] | 1.4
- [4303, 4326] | 3.5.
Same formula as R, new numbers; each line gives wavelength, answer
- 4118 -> 21.1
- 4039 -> 23.2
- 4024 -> 27.5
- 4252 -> 24.1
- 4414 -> 23.7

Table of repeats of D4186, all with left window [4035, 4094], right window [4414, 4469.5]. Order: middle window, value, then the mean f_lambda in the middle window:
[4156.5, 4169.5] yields -0.08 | 25.3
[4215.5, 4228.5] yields 0.08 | 22.5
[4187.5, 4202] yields 0.12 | 21.3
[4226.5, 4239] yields 0.17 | 20.9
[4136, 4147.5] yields 0.05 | 22.2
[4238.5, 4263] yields 0.01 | 24.3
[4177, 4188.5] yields 0.05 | 22.6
